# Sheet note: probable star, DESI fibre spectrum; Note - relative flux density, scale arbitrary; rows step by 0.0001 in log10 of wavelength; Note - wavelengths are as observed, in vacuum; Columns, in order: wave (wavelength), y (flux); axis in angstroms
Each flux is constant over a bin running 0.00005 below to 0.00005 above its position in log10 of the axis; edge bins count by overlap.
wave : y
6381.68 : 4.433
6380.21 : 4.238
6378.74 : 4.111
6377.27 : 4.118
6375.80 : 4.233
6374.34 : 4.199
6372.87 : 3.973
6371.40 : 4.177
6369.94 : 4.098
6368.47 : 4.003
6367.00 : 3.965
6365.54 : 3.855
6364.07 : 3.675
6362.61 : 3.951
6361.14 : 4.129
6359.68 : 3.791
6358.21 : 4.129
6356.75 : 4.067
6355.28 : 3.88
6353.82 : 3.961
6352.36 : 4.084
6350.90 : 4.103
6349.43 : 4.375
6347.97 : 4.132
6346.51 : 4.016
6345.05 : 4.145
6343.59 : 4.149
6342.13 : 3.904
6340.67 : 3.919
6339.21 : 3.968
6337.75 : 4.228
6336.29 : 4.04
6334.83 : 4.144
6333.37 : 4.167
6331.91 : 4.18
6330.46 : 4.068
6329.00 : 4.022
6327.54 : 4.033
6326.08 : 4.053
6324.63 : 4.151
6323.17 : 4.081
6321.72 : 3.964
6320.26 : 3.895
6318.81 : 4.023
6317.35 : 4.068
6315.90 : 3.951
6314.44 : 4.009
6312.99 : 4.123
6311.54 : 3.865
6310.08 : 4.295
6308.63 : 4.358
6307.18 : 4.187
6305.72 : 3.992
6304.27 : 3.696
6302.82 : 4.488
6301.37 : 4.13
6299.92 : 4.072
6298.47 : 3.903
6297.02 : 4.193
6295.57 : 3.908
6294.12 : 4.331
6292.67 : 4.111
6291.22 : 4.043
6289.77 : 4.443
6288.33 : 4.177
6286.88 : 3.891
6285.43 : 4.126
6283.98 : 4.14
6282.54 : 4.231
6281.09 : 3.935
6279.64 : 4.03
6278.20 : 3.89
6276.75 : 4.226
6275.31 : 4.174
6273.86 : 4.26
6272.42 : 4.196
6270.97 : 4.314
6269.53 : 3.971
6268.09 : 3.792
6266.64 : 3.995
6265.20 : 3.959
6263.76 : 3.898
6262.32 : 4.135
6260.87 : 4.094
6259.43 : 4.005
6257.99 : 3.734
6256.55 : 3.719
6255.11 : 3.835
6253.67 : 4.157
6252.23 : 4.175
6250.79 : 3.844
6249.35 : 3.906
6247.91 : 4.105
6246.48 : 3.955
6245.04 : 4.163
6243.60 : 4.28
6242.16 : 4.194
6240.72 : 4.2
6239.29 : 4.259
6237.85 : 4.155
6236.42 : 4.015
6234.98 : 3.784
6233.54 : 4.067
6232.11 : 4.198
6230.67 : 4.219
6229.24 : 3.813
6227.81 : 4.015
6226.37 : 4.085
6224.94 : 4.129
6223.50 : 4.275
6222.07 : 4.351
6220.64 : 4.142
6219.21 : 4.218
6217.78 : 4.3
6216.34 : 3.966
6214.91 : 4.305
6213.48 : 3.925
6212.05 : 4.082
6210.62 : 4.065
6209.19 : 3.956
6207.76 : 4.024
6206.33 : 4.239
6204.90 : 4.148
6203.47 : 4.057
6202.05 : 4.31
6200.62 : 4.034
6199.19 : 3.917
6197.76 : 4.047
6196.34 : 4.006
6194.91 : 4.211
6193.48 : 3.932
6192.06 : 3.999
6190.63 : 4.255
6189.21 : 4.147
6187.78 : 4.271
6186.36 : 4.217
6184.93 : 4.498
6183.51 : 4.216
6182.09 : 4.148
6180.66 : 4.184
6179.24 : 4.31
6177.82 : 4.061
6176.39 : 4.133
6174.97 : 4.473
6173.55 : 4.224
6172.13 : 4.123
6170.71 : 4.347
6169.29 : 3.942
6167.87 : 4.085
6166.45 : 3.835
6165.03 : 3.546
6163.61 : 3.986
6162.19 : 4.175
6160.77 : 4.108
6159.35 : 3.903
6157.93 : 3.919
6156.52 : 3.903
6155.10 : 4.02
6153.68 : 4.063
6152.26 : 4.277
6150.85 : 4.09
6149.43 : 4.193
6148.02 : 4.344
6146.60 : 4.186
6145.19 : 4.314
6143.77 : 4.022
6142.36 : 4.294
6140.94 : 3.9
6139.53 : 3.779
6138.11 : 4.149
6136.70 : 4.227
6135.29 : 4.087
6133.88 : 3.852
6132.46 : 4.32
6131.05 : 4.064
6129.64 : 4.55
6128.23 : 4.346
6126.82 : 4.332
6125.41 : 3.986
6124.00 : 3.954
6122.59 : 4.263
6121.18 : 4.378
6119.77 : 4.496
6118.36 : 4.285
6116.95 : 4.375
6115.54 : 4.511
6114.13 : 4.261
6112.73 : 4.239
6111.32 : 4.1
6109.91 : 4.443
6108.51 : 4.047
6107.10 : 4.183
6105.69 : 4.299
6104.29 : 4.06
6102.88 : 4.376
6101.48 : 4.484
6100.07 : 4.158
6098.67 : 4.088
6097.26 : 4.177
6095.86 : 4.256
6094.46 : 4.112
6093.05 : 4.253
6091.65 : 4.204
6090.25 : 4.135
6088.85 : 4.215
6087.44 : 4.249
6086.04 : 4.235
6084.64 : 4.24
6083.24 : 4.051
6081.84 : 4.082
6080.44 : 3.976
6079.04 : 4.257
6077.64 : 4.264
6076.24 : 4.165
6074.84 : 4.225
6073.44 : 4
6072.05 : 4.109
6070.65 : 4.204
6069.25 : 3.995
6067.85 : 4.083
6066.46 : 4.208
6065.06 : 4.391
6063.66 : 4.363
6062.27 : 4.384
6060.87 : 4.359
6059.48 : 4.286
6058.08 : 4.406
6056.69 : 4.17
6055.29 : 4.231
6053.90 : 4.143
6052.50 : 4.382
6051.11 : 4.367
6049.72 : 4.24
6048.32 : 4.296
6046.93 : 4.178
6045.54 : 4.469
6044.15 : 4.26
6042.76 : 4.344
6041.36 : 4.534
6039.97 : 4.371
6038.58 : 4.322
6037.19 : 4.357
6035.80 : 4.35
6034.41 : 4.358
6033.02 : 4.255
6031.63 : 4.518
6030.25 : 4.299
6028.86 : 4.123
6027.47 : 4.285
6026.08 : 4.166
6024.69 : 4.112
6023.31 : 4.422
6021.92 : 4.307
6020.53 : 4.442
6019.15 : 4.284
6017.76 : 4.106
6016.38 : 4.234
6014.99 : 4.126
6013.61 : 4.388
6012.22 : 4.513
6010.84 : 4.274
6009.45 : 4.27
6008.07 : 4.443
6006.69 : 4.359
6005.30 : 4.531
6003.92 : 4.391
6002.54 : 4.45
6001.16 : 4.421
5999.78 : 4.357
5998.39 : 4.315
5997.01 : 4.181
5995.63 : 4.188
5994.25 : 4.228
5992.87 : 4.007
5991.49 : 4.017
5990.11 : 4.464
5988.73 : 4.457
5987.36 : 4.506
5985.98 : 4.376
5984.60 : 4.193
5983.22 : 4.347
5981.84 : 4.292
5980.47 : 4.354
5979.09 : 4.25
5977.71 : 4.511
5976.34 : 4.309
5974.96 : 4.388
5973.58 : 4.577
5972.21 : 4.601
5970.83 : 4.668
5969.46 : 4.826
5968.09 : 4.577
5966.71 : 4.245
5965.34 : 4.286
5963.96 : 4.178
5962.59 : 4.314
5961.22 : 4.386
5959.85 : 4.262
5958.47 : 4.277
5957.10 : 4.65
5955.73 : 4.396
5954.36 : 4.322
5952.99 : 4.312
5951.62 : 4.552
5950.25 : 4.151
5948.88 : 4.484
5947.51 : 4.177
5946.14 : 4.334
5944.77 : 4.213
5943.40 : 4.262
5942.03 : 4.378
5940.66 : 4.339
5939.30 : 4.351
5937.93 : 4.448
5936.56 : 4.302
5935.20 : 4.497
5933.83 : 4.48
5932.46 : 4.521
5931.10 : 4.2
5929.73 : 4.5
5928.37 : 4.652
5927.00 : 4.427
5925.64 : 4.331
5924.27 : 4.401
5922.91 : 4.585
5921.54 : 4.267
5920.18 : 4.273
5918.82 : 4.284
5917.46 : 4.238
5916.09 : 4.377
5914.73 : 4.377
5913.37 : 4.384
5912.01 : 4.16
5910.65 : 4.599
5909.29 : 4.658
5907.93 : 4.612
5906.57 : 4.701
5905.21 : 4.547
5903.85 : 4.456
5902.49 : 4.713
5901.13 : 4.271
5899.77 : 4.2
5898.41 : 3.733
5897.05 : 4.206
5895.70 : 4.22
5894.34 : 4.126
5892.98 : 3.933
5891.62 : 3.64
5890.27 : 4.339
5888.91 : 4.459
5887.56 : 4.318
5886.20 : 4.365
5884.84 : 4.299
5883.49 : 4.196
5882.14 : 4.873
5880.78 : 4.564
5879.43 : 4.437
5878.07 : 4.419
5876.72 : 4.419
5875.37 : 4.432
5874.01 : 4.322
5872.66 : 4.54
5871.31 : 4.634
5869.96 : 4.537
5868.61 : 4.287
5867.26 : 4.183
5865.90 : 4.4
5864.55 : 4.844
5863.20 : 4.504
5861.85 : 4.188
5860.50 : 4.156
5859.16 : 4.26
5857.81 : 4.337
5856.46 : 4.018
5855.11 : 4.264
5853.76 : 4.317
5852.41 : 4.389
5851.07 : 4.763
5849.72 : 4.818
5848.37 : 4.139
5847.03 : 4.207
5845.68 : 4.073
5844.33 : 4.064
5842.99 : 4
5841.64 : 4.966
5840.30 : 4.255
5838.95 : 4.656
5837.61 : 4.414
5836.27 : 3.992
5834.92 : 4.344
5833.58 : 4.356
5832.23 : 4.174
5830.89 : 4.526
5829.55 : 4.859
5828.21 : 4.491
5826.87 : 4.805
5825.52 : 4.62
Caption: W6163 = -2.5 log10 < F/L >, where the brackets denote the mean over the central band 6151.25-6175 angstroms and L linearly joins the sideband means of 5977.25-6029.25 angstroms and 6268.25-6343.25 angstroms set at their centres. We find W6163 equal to 0.04 mag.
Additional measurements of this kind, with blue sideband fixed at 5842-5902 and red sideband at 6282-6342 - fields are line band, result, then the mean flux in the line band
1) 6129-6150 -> 0.01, 4.15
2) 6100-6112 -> -0.01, 4.24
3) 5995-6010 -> -0.03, 4.36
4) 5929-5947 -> -0.02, 4.37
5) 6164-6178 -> 0.02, 4.08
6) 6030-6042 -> -0.04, 4.38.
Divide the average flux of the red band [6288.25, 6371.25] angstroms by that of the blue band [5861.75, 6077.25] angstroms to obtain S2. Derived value 0.94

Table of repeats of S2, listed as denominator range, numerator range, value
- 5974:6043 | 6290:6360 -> 0.94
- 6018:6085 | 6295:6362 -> 0.95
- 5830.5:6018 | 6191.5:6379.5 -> 0.93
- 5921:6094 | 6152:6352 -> 0.95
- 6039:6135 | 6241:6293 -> 0.96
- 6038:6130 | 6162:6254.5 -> 0.97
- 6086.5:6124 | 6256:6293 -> 0.96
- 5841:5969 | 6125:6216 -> 0.94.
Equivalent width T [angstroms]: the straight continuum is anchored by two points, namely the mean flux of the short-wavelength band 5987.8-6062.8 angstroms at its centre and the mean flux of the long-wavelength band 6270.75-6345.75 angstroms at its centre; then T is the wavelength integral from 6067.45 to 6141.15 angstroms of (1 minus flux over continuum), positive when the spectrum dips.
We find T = 1.0 angstroms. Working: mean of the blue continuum 4.31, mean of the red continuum 4.09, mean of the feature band 4.19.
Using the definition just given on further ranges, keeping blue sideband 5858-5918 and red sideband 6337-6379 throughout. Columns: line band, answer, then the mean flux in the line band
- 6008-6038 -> -0.2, 4.3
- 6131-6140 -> 0.3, 4.07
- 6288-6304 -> -0.2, 4.15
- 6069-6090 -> 0.4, 4.15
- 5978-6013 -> -0.3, 4.33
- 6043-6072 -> -0.1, 4.27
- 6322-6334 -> -0.1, 4.09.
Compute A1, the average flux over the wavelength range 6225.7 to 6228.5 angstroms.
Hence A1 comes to 4.04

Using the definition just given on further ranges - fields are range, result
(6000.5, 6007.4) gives 4.43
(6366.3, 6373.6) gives 4.04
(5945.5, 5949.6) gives 4.33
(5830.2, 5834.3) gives 4.36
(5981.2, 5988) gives 4.34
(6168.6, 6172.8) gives 4.14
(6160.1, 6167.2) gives 3.93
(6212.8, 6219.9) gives 4.14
